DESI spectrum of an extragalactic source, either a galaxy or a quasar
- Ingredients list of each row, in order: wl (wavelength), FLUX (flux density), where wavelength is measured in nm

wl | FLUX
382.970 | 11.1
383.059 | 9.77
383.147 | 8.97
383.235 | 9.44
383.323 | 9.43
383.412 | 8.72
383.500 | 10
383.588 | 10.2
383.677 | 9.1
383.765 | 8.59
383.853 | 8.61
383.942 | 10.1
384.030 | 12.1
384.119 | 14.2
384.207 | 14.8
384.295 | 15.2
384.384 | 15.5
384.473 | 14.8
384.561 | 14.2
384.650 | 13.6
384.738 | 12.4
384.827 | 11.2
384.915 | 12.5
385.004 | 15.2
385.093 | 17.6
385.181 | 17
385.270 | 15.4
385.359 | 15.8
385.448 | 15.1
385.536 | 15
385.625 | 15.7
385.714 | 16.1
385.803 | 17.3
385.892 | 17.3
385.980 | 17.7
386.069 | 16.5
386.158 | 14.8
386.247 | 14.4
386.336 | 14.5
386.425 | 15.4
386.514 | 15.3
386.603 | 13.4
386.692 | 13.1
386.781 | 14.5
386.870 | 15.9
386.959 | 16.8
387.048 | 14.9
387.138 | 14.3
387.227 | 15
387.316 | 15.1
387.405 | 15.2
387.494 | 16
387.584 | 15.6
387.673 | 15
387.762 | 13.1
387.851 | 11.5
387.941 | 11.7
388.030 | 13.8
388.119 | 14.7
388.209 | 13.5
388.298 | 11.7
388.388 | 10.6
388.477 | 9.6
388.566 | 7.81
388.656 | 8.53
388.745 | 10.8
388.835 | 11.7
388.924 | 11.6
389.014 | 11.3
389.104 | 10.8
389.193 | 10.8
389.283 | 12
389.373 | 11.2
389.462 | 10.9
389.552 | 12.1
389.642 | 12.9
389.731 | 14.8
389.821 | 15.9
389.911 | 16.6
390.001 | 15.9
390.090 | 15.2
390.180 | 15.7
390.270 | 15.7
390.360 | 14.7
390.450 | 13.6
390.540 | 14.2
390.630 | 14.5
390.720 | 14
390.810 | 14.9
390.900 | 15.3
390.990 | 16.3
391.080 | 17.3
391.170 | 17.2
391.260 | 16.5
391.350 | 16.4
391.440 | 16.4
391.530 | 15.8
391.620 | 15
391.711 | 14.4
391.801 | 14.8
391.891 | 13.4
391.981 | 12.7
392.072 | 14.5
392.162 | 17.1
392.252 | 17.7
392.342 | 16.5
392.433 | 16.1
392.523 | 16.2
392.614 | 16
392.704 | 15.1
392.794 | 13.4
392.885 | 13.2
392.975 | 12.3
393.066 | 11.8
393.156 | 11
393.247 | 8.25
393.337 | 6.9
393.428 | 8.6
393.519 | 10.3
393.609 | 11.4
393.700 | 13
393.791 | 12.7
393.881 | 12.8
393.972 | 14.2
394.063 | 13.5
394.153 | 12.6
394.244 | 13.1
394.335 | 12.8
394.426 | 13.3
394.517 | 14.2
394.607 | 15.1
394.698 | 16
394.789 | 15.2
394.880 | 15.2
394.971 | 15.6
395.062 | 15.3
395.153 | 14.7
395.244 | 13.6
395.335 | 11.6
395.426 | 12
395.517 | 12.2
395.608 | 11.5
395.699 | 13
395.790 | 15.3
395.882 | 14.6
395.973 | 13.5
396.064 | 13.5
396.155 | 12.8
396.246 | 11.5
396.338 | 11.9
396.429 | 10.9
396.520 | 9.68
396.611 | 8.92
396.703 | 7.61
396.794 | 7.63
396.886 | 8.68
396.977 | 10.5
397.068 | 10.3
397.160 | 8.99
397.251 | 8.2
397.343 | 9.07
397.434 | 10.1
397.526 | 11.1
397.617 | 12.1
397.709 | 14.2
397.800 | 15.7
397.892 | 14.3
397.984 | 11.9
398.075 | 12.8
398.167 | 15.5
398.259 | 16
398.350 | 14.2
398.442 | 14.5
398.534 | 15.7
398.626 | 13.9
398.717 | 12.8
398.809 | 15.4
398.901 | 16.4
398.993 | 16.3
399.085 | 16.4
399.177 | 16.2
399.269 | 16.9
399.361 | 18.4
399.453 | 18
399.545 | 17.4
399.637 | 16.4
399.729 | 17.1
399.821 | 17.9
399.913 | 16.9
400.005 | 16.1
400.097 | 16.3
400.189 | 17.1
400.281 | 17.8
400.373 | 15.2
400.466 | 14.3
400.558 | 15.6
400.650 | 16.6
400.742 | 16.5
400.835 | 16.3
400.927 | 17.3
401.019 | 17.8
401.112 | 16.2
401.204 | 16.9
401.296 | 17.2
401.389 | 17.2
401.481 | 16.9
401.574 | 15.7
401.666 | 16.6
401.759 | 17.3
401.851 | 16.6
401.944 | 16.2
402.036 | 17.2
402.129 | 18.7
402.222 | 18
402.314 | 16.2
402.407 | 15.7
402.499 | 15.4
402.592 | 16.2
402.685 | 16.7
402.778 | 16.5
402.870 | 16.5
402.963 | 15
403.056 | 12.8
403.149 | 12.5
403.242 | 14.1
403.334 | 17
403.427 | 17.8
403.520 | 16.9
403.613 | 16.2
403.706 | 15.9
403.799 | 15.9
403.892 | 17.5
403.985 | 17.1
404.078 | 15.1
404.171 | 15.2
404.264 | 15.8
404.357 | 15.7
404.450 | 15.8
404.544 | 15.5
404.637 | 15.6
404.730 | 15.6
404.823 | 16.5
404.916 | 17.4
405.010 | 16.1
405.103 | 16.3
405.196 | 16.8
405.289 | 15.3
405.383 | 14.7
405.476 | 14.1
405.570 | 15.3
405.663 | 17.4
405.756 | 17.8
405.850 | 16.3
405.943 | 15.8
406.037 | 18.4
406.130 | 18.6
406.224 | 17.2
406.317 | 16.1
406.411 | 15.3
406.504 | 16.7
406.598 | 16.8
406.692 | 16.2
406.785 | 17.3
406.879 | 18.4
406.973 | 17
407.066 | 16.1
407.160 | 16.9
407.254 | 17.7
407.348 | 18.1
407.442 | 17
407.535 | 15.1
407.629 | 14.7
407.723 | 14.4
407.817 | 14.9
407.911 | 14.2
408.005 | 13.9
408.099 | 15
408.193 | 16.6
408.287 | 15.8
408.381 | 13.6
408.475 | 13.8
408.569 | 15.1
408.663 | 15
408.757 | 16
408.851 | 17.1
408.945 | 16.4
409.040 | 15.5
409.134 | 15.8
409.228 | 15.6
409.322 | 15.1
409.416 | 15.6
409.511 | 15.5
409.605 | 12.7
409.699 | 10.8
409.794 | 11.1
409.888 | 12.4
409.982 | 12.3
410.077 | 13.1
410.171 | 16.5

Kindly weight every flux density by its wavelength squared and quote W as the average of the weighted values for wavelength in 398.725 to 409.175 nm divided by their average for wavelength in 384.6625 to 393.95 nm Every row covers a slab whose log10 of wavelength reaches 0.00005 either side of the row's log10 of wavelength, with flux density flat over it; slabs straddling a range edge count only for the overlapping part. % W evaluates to 1.25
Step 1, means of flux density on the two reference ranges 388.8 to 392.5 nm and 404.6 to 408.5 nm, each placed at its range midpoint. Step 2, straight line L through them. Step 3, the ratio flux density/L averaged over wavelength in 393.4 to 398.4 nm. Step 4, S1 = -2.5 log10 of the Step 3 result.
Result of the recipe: 0.20 mag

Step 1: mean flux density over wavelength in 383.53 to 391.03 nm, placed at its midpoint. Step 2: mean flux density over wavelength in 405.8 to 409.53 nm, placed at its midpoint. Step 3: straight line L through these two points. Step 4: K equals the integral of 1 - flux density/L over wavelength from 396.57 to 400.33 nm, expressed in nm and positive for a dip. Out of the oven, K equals 0.27 nm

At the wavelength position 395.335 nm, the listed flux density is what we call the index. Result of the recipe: 11.6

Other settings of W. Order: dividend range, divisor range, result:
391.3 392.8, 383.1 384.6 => 1.41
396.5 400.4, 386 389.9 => 1.11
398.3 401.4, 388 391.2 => 1.30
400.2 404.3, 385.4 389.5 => 1.29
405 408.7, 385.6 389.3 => 1.29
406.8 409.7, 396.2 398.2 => 1.50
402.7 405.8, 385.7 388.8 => 1.24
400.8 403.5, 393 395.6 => 1.34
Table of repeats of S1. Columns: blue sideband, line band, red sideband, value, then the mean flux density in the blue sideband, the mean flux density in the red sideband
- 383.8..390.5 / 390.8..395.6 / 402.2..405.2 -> 0.05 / 13.9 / 16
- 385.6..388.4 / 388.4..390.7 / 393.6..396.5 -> 0.12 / 14.7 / 13.4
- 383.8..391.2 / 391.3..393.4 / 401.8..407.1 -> 0.04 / 14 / 16.3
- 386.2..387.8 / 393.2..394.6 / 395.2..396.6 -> 0.09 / 14.9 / 12.4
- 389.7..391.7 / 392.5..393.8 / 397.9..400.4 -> 0.29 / 15.5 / 15.9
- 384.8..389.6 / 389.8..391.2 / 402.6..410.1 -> -0.10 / 13.8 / 15.7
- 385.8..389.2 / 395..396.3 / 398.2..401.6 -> 0.16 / 13.6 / 16.3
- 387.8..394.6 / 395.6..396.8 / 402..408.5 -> 0.22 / 13.4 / 16.1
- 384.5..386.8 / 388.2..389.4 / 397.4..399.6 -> 0.36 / 15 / 14.9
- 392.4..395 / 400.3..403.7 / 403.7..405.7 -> -0.07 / 13.1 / 15.9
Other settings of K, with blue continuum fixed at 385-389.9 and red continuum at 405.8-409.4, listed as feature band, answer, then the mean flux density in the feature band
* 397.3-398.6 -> 0.141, 13.4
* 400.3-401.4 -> -0.080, 16.4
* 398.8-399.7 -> -0.100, 16.8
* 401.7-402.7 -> -0.083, 16.7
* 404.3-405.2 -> -0.021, 16.1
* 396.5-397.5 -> 0.390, 9.08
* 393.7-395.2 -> 0.055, 14.1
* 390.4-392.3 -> -0.136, 15.3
